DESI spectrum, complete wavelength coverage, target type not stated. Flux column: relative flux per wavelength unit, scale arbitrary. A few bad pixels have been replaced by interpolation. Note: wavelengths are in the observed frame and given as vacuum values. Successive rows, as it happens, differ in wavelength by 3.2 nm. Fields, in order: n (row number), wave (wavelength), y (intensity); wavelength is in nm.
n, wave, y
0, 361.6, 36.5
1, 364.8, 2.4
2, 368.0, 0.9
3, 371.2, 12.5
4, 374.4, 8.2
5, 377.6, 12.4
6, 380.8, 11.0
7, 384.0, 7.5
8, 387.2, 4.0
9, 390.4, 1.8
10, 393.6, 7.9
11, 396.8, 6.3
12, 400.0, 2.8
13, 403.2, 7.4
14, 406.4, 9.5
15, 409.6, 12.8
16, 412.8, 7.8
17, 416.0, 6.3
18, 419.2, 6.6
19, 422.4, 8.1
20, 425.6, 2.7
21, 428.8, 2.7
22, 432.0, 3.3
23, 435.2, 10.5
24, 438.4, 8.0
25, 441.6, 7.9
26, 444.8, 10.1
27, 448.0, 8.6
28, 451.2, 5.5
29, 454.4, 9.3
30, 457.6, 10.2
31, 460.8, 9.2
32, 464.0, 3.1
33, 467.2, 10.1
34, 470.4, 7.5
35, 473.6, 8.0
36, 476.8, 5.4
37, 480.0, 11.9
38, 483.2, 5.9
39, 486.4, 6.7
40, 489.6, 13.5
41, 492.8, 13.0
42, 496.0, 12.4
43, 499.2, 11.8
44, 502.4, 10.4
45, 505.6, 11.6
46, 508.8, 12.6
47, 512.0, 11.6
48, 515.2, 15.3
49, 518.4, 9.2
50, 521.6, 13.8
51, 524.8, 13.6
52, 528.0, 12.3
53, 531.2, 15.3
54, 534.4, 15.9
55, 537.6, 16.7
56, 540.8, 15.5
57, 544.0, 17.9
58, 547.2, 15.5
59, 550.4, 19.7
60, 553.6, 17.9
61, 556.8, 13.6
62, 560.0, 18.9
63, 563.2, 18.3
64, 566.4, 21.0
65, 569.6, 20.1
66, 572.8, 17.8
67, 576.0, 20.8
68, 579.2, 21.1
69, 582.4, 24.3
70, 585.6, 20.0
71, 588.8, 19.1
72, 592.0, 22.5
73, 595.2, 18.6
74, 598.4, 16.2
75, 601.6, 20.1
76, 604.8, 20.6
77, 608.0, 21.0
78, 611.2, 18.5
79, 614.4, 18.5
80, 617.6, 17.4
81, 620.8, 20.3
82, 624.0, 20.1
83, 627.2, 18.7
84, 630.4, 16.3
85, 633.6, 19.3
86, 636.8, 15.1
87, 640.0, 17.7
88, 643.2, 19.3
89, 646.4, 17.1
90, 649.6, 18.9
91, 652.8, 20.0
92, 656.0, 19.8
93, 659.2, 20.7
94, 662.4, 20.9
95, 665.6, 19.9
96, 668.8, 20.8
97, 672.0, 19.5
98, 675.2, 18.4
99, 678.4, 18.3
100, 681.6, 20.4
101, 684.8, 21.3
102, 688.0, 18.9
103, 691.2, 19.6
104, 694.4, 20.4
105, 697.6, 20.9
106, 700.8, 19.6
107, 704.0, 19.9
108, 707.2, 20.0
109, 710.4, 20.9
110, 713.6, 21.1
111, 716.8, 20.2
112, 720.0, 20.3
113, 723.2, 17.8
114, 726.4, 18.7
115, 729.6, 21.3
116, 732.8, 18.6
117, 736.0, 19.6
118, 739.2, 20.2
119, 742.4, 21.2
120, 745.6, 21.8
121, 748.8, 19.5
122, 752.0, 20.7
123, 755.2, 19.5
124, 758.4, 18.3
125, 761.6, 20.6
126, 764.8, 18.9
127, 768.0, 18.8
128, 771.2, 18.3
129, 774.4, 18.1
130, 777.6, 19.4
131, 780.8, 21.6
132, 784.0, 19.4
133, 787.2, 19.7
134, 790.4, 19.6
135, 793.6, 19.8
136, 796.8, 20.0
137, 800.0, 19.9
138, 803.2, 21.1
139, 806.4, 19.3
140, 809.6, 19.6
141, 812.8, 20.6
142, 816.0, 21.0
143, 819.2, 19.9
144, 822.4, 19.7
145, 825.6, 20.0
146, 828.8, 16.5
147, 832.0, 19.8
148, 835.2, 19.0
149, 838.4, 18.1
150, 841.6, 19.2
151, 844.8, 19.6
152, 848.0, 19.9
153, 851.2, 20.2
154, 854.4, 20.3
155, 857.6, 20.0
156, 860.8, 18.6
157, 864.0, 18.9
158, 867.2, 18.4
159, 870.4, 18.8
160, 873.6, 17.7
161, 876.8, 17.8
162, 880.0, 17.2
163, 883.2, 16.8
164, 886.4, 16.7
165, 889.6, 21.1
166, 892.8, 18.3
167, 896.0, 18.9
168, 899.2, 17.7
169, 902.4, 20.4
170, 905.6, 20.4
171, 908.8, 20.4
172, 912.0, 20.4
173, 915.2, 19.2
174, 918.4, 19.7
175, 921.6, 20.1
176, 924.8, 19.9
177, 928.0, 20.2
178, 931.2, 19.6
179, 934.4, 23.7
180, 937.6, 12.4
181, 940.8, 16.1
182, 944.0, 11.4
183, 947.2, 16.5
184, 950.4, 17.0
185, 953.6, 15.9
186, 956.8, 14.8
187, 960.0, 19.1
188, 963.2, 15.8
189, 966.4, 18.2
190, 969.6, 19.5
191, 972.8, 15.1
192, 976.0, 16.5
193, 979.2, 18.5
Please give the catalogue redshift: 0.23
